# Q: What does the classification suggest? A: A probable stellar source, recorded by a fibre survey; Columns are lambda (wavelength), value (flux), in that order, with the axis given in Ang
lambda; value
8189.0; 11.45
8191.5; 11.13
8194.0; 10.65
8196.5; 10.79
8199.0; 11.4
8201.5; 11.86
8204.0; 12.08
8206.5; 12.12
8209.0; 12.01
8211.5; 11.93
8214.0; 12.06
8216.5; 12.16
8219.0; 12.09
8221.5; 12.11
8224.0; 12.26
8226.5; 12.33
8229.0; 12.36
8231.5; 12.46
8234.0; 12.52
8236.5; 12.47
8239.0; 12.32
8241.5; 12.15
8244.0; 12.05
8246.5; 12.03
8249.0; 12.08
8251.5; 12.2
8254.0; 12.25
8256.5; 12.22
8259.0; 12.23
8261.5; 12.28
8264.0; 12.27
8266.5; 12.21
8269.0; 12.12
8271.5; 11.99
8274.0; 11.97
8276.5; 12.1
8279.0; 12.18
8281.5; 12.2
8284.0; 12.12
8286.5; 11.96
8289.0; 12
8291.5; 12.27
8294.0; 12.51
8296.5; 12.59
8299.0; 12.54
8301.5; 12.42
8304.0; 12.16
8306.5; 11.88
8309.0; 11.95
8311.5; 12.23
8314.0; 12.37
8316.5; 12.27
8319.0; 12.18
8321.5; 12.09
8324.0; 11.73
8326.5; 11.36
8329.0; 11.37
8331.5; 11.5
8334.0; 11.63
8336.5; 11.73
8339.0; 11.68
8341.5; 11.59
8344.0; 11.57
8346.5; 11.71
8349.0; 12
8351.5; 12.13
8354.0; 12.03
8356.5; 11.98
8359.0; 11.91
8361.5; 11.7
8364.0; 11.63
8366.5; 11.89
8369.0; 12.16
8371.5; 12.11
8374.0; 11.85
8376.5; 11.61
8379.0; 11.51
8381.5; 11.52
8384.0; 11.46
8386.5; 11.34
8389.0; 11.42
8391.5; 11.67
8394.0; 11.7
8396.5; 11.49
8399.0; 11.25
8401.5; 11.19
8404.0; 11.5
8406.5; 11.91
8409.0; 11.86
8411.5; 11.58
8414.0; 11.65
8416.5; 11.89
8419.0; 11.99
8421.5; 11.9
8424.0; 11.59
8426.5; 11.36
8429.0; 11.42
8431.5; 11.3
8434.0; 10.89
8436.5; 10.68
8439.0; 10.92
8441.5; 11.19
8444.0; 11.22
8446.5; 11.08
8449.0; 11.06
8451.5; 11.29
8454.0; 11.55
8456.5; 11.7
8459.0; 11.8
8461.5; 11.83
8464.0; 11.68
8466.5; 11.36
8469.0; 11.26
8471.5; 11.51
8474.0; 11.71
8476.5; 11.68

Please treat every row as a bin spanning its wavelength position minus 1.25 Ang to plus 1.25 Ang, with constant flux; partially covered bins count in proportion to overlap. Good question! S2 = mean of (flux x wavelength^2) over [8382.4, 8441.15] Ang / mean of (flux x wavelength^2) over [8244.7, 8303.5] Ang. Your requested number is 0.97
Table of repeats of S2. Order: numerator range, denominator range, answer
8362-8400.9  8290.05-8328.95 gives 0.97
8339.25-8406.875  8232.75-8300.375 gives 0.98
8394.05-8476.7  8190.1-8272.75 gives 1.00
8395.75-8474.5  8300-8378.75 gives 0.99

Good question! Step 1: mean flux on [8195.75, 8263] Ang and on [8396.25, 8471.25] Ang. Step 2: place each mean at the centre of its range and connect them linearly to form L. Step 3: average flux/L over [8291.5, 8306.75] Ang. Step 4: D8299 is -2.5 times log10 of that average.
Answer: -0.04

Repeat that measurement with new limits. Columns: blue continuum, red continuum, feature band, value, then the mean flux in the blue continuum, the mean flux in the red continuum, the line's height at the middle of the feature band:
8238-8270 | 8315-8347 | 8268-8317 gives -0.021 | 12.2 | 11.7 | 12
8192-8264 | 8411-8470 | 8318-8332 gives 0.005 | 12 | 11.4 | 11.8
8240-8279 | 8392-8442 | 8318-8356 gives 0.005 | 12.1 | 11.5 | 11.8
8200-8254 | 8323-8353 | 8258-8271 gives -0.019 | 12.2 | 11.7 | 12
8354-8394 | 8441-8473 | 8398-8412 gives 0.006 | 11.7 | 11.4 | 11.6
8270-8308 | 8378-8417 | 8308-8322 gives -0.014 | 12.2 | 11.6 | 12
